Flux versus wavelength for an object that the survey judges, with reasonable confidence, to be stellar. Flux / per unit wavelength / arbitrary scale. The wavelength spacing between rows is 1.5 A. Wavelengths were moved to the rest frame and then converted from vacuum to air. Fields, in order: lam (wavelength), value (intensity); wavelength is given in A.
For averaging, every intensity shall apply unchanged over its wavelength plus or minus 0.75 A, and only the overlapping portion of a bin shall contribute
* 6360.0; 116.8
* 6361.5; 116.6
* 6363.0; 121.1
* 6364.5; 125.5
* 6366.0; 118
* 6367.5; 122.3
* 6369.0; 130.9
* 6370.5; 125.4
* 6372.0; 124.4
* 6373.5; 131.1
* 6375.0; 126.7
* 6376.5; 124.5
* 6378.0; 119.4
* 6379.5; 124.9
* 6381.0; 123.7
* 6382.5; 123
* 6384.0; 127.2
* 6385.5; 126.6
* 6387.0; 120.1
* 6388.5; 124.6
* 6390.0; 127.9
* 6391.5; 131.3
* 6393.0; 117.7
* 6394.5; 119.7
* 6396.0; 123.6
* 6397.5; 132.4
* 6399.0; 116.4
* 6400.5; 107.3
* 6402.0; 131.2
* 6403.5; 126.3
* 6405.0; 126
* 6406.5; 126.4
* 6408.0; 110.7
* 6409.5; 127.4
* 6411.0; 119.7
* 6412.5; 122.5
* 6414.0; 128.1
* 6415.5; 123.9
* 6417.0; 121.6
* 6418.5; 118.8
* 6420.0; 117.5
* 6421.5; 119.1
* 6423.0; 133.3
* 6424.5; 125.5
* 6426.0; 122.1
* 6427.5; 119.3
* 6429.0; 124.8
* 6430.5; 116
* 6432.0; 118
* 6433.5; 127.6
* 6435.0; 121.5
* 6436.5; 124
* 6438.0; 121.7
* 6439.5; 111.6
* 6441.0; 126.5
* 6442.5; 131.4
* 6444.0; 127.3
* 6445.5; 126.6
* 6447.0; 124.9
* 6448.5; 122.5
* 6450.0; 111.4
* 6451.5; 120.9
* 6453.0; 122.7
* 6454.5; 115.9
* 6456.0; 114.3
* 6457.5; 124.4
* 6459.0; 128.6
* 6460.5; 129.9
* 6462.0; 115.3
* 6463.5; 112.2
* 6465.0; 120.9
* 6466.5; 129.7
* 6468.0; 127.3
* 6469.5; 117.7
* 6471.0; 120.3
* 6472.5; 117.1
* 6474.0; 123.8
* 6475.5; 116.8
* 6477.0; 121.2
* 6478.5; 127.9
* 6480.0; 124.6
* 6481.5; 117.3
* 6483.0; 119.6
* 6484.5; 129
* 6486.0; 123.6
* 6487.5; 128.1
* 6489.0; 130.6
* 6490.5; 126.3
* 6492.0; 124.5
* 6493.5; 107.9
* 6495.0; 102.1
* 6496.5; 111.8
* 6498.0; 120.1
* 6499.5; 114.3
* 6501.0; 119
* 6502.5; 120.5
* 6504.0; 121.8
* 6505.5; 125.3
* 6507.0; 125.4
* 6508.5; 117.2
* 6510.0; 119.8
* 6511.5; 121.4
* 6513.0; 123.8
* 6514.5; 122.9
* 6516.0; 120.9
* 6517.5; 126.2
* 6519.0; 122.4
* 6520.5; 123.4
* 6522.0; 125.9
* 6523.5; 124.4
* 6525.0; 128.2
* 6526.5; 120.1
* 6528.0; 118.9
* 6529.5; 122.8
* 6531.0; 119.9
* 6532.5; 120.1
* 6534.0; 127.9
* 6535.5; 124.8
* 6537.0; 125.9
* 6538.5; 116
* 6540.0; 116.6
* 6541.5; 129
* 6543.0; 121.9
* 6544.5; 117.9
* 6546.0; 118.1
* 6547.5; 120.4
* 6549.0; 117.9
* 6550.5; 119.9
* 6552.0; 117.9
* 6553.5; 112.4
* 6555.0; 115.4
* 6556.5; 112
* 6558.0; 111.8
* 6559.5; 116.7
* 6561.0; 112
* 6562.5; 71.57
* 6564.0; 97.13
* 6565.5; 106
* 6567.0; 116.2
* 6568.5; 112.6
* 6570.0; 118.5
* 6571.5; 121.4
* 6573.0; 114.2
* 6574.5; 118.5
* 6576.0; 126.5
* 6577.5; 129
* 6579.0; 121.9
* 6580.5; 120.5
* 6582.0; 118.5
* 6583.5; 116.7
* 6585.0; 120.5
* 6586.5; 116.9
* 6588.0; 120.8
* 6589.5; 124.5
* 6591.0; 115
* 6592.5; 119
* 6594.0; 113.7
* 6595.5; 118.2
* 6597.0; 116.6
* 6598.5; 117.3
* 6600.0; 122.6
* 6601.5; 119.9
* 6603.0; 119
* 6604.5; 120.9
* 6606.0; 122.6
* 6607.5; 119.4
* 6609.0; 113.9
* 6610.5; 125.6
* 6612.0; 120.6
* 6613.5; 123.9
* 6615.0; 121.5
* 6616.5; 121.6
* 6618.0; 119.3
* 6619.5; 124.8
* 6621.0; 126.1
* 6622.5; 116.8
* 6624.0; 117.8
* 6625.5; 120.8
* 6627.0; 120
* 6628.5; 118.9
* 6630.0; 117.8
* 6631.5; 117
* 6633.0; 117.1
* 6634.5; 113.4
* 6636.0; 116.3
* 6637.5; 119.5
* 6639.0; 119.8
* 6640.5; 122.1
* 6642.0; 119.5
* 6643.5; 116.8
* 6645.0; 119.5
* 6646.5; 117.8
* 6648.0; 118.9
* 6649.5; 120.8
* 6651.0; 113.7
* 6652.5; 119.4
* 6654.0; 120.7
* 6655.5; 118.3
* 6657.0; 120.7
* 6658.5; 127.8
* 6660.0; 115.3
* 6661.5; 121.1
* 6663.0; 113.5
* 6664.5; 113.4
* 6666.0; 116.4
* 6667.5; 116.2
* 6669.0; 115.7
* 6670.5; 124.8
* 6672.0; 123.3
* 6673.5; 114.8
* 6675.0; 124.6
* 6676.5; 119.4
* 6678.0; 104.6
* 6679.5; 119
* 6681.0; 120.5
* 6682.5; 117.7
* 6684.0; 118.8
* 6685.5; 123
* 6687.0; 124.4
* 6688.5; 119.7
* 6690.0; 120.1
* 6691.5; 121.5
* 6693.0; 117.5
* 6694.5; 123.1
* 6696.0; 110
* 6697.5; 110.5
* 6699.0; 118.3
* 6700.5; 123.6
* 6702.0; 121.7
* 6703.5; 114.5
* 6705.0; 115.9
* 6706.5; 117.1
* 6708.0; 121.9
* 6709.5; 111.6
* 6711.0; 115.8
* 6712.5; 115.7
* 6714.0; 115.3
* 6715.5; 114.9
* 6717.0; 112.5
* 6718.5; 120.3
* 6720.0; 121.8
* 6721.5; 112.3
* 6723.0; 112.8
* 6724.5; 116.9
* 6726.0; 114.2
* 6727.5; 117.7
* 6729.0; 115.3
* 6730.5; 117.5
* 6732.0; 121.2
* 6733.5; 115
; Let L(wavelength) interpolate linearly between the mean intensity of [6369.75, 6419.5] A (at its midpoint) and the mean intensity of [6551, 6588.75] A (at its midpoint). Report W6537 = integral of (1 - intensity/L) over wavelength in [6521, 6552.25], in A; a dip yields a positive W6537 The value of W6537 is -1.4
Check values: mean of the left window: 124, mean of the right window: 115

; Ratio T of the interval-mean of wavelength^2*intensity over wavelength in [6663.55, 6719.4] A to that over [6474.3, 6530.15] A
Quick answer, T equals 1.03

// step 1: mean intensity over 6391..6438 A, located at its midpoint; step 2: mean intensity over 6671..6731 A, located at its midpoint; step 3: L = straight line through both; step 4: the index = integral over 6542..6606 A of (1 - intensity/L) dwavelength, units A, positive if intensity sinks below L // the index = 1.72 A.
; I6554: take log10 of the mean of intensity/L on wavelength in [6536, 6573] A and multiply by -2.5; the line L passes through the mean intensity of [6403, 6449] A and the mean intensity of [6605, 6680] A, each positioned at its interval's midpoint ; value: 0.06 mag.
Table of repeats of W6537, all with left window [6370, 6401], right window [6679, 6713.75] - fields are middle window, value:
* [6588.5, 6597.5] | 0.2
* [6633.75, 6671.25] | 0.2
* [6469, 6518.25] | 0.4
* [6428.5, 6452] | 0.1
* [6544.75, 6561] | 0.6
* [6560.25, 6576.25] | 1.4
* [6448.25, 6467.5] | 0.3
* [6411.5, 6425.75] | 0.0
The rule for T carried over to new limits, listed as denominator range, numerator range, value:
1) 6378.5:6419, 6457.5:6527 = 1.02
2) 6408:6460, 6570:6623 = 1.03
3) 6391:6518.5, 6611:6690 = 1.04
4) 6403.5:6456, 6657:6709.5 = 1.05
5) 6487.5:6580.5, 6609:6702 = 1.04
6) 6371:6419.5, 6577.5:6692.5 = 1.04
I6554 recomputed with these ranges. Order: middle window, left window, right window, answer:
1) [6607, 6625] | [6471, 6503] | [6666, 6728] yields -0.02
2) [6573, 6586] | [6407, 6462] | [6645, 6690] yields -0.01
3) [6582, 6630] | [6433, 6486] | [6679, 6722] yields 0.00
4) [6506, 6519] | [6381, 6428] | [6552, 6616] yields -0.03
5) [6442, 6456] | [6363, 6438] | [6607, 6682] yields 0.00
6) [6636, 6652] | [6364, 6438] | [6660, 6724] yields 0.00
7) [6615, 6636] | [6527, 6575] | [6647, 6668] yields -0.02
